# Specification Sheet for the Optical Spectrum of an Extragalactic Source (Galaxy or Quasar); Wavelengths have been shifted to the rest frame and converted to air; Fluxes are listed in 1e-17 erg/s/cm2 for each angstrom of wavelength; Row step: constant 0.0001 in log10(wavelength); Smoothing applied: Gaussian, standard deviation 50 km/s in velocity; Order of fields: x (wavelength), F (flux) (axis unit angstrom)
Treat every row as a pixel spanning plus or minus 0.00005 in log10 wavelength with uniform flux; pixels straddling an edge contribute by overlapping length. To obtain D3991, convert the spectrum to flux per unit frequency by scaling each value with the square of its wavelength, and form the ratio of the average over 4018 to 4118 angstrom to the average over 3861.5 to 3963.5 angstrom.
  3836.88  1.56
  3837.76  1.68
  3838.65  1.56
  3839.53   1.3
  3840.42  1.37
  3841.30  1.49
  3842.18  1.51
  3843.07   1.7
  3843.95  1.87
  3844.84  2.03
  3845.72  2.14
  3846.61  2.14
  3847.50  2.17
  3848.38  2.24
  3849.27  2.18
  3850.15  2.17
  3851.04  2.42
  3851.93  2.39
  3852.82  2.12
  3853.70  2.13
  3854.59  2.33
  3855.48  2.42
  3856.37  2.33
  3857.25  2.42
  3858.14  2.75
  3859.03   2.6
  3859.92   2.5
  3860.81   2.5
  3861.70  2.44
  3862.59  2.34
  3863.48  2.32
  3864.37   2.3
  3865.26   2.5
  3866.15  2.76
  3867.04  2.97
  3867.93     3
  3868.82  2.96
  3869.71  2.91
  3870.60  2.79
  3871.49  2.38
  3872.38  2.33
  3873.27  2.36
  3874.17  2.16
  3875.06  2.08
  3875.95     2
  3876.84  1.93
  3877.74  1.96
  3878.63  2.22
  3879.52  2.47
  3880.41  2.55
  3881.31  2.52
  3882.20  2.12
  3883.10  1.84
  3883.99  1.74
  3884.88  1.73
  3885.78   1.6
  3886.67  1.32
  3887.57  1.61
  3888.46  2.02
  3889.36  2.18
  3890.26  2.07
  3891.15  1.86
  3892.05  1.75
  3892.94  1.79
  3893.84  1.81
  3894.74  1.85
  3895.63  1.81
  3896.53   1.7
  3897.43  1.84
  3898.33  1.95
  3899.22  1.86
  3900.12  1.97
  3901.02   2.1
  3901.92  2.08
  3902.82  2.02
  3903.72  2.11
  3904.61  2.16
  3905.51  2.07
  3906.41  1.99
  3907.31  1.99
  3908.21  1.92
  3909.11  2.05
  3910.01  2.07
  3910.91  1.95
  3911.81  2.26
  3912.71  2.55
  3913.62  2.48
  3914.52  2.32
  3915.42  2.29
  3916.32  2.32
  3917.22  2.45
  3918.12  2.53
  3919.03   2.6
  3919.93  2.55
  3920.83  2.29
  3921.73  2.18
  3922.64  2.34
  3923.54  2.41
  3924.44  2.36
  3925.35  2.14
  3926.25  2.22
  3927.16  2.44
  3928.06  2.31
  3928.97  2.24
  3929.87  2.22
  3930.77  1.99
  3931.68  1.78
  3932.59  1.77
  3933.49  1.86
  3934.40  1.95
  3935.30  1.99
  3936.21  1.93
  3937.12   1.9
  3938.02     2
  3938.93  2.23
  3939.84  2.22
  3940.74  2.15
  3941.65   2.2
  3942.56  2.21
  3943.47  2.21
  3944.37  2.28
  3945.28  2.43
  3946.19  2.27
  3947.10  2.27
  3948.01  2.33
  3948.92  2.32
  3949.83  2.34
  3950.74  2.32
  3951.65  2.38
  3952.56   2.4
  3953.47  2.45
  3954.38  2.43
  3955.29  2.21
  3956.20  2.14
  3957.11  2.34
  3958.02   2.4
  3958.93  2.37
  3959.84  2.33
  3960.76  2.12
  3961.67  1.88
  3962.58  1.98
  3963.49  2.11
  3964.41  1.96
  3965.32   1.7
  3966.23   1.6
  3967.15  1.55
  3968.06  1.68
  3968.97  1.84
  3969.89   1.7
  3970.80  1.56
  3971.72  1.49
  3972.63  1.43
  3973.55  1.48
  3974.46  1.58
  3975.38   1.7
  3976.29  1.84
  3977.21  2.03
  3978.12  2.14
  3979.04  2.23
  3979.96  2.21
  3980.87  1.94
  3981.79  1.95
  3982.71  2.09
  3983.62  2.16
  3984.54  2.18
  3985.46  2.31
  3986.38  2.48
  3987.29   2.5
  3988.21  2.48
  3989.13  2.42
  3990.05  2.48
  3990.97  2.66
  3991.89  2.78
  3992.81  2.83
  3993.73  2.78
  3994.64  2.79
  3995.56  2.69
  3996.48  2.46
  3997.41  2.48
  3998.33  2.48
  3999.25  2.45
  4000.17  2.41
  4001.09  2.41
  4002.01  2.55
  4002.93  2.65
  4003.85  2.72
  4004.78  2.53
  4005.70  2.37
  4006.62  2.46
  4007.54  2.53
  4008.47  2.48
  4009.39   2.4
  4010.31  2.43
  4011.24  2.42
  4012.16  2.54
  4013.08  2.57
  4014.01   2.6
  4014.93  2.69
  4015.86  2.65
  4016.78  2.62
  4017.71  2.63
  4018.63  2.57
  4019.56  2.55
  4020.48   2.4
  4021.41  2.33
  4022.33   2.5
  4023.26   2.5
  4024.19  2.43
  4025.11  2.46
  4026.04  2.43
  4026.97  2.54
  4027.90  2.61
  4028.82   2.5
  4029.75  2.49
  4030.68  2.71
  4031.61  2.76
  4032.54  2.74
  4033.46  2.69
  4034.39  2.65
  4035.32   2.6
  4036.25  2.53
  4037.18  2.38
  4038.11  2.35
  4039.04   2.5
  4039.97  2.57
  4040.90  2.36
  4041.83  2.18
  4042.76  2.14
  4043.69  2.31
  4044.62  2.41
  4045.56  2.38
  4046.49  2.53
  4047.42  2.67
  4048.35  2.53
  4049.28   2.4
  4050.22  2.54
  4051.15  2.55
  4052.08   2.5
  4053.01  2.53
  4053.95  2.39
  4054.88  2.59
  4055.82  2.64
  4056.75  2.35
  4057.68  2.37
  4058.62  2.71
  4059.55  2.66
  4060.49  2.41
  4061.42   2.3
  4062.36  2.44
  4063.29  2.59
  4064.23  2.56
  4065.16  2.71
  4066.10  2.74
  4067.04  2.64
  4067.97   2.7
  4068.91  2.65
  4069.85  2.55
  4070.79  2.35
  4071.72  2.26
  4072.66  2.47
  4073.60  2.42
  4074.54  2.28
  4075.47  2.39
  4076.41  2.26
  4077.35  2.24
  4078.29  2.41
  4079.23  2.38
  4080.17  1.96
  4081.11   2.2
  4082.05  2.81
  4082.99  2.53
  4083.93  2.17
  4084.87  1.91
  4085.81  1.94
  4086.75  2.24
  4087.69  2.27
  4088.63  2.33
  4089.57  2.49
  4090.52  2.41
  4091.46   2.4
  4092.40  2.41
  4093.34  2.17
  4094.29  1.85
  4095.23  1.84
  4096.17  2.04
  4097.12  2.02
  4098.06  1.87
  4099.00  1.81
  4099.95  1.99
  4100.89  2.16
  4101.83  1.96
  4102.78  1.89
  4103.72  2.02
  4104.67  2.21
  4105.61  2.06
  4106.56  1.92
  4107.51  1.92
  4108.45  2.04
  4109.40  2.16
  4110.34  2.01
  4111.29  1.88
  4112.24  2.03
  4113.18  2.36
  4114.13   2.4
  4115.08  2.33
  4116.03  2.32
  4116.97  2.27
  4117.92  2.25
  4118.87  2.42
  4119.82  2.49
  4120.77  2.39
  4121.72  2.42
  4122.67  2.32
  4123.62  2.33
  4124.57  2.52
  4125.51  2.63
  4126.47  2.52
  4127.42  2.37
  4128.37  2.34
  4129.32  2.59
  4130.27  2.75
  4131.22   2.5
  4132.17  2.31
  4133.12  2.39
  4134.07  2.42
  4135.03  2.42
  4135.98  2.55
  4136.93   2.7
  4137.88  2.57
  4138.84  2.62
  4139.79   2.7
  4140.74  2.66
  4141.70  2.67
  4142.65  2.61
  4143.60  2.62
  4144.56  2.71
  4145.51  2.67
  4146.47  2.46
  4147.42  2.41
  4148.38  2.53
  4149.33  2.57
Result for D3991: 1.2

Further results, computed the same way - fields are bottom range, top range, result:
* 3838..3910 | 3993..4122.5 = 1.24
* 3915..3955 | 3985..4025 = 1.17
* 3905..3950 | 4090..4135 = 1.11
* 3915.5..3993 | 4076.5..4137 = 1.13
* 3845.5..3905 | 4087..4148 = 1.19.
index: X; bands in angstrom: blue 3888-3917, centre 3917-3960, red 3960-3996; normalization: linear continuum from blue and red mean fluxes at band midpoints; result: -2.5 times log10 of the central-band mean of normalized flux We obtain -0.09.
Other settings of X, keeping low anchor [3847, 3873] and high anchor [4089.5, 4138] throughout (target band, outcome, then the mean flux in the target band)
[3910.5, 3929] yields 0.033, 2.35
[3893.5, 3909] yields 0.237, 1.96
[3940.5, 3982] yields 0.163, 2.05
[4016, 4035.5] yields -0.102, 2.56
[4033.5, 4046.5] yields -0.049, 2.42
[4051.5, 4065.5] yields -0.097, 2.52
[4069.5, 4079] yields -0.034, 2.36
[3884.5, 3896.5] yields 0.334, 1.8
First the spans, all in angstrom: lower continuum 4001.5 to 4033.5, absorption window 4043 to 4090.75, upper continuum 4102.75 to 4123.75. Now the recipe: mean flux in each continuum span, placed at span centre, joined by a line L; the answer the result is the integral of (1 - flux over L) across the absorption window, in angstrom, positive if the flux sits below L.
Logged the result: -1.3 angstrom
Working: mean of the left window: 2.54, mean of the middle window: 2.43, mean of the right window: 2.2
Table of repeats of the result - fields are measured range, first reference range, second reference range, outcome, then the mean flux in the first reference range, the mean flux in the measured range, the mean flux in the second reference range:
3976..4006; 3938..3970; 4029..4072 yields -1.5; 2.15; 2.41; 2.51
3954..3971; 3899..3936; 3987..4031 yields 2.6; 2.18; 2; 2.54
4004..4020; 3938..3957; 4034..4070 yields -0.8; 2.28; 2.53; 2.5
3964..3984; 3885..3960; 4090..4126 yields 3.1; 2.14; 1.81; 2.17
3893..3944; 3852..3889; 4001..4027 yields 5.3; 2.3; 2.13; 2.52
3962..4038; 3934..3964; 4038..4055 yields 0.2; 2.21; 2.33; 2.44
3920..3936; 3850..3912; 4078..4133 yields 0.3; 2.18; 2.15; 2.23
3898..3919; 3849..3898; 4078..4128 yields 0.5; 2.22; 2.16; 2.21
